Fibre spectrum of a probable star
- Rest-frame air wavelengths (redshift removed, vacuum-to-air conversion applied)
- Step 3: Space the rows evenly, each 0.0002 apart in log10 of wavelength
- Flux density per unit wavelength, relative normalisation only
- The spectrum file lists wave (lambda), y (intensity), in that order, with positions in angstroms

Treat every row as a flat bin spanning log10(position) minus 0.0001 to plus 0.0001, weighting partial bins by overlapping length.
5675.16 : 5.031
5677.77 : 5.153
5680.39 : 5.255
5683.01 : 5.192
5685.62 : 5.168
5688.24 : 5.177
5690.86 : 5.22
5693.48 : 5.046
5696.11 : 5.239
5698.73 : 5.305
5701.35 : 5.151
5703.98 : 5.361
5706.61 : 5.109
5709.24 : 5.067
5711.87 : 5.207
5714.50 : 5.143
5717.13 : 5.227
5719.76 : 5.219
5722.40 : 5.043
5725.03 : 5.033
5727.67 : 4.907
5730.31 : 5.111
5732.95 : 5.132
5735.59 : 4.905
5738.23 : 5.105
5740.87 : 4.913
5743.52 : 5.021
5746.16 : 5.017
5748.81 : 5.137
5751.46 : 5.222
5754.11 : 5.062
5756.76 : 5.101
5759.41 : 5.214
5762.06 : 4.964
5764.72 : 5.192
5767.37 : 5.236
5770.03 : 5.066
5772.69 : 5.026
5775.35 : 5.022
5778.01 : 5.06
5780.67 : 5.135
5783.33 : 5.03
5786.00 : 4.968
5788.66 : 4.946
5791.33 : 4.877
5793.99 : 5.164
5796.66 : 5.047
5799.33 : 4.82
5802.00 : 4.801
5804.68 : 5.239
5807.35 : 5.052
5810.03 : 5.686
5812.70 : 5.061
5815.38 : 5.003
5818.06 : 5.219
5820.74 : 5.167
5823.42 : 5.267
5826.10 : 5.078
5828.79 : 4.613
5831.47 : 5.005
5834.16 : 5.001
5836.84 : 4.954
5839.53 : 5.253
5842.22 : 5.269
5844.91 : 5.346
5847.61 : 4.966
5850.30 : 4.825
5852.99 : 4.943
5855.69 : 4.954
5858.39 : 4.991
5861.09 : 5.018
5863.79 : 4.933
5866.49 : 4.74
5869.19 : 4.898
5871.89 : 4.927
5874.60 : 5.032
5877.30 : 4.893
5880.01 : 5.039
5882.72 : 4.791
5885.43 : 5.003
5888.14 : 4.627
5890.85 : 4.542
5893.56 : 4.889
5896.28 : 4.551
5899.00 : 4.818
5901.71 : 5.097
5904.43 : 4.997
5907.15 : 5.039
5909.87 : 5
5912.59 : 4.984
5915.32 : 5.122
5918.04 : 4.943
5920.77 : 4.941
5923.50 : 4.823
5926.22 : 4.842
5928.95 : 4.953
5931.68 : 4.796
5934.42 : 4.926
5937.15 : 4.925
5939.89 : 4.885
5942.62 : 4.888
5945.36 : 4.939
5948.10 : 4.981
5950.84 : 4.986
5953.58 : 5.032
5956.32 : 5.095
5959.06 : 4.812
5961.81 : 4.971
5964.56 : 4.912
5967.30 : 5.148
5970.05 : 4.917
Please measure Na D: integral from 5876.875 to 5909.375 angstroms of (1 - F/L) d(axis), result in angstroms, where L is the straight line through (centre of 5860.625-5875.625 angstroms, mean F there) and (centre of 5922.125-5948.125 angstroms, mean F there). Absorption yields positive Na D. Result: 0.31 angstroms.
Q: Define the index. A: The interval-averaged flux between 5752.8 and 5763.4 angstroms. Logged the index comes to 5.08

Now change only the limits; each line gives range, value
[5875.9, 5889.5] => 4.87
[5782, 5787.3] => 4.99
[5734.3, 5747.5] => 4.99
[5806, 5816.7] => 5.2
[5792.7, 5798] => 5.1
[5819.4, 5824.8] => 5.22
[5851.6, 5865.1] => 4.97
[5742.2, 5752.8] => 5.1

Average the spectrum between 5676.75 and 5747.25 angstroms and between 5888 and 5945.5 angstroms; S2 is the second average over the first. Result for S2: 1.0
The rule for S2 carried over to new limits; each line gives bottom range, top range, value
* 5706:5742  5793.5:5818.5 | 1.00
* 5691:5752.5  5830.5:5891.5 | 0.97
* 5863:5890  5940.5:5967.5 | 1.02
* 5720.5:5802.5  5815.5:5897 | 0.98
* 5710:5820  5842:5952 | 0.97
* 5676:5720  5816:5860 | 0.97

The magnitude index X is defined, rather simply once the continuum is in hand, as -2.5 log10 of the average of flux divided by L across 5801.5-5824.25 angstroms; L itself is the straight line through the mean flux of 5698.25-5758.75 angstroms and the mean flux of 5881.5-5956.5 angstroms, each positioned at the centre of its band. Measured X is -0.03 mag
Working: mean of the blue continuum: 5.11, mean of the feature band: 5.18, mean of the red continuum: 4.91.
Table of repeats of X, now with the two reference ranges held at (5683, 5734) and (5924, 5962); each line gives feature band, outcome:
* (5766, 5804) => 0.01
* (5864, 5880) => 0.02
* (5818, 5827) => -0.03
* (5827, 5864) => 0.00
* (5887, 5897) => 0.07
